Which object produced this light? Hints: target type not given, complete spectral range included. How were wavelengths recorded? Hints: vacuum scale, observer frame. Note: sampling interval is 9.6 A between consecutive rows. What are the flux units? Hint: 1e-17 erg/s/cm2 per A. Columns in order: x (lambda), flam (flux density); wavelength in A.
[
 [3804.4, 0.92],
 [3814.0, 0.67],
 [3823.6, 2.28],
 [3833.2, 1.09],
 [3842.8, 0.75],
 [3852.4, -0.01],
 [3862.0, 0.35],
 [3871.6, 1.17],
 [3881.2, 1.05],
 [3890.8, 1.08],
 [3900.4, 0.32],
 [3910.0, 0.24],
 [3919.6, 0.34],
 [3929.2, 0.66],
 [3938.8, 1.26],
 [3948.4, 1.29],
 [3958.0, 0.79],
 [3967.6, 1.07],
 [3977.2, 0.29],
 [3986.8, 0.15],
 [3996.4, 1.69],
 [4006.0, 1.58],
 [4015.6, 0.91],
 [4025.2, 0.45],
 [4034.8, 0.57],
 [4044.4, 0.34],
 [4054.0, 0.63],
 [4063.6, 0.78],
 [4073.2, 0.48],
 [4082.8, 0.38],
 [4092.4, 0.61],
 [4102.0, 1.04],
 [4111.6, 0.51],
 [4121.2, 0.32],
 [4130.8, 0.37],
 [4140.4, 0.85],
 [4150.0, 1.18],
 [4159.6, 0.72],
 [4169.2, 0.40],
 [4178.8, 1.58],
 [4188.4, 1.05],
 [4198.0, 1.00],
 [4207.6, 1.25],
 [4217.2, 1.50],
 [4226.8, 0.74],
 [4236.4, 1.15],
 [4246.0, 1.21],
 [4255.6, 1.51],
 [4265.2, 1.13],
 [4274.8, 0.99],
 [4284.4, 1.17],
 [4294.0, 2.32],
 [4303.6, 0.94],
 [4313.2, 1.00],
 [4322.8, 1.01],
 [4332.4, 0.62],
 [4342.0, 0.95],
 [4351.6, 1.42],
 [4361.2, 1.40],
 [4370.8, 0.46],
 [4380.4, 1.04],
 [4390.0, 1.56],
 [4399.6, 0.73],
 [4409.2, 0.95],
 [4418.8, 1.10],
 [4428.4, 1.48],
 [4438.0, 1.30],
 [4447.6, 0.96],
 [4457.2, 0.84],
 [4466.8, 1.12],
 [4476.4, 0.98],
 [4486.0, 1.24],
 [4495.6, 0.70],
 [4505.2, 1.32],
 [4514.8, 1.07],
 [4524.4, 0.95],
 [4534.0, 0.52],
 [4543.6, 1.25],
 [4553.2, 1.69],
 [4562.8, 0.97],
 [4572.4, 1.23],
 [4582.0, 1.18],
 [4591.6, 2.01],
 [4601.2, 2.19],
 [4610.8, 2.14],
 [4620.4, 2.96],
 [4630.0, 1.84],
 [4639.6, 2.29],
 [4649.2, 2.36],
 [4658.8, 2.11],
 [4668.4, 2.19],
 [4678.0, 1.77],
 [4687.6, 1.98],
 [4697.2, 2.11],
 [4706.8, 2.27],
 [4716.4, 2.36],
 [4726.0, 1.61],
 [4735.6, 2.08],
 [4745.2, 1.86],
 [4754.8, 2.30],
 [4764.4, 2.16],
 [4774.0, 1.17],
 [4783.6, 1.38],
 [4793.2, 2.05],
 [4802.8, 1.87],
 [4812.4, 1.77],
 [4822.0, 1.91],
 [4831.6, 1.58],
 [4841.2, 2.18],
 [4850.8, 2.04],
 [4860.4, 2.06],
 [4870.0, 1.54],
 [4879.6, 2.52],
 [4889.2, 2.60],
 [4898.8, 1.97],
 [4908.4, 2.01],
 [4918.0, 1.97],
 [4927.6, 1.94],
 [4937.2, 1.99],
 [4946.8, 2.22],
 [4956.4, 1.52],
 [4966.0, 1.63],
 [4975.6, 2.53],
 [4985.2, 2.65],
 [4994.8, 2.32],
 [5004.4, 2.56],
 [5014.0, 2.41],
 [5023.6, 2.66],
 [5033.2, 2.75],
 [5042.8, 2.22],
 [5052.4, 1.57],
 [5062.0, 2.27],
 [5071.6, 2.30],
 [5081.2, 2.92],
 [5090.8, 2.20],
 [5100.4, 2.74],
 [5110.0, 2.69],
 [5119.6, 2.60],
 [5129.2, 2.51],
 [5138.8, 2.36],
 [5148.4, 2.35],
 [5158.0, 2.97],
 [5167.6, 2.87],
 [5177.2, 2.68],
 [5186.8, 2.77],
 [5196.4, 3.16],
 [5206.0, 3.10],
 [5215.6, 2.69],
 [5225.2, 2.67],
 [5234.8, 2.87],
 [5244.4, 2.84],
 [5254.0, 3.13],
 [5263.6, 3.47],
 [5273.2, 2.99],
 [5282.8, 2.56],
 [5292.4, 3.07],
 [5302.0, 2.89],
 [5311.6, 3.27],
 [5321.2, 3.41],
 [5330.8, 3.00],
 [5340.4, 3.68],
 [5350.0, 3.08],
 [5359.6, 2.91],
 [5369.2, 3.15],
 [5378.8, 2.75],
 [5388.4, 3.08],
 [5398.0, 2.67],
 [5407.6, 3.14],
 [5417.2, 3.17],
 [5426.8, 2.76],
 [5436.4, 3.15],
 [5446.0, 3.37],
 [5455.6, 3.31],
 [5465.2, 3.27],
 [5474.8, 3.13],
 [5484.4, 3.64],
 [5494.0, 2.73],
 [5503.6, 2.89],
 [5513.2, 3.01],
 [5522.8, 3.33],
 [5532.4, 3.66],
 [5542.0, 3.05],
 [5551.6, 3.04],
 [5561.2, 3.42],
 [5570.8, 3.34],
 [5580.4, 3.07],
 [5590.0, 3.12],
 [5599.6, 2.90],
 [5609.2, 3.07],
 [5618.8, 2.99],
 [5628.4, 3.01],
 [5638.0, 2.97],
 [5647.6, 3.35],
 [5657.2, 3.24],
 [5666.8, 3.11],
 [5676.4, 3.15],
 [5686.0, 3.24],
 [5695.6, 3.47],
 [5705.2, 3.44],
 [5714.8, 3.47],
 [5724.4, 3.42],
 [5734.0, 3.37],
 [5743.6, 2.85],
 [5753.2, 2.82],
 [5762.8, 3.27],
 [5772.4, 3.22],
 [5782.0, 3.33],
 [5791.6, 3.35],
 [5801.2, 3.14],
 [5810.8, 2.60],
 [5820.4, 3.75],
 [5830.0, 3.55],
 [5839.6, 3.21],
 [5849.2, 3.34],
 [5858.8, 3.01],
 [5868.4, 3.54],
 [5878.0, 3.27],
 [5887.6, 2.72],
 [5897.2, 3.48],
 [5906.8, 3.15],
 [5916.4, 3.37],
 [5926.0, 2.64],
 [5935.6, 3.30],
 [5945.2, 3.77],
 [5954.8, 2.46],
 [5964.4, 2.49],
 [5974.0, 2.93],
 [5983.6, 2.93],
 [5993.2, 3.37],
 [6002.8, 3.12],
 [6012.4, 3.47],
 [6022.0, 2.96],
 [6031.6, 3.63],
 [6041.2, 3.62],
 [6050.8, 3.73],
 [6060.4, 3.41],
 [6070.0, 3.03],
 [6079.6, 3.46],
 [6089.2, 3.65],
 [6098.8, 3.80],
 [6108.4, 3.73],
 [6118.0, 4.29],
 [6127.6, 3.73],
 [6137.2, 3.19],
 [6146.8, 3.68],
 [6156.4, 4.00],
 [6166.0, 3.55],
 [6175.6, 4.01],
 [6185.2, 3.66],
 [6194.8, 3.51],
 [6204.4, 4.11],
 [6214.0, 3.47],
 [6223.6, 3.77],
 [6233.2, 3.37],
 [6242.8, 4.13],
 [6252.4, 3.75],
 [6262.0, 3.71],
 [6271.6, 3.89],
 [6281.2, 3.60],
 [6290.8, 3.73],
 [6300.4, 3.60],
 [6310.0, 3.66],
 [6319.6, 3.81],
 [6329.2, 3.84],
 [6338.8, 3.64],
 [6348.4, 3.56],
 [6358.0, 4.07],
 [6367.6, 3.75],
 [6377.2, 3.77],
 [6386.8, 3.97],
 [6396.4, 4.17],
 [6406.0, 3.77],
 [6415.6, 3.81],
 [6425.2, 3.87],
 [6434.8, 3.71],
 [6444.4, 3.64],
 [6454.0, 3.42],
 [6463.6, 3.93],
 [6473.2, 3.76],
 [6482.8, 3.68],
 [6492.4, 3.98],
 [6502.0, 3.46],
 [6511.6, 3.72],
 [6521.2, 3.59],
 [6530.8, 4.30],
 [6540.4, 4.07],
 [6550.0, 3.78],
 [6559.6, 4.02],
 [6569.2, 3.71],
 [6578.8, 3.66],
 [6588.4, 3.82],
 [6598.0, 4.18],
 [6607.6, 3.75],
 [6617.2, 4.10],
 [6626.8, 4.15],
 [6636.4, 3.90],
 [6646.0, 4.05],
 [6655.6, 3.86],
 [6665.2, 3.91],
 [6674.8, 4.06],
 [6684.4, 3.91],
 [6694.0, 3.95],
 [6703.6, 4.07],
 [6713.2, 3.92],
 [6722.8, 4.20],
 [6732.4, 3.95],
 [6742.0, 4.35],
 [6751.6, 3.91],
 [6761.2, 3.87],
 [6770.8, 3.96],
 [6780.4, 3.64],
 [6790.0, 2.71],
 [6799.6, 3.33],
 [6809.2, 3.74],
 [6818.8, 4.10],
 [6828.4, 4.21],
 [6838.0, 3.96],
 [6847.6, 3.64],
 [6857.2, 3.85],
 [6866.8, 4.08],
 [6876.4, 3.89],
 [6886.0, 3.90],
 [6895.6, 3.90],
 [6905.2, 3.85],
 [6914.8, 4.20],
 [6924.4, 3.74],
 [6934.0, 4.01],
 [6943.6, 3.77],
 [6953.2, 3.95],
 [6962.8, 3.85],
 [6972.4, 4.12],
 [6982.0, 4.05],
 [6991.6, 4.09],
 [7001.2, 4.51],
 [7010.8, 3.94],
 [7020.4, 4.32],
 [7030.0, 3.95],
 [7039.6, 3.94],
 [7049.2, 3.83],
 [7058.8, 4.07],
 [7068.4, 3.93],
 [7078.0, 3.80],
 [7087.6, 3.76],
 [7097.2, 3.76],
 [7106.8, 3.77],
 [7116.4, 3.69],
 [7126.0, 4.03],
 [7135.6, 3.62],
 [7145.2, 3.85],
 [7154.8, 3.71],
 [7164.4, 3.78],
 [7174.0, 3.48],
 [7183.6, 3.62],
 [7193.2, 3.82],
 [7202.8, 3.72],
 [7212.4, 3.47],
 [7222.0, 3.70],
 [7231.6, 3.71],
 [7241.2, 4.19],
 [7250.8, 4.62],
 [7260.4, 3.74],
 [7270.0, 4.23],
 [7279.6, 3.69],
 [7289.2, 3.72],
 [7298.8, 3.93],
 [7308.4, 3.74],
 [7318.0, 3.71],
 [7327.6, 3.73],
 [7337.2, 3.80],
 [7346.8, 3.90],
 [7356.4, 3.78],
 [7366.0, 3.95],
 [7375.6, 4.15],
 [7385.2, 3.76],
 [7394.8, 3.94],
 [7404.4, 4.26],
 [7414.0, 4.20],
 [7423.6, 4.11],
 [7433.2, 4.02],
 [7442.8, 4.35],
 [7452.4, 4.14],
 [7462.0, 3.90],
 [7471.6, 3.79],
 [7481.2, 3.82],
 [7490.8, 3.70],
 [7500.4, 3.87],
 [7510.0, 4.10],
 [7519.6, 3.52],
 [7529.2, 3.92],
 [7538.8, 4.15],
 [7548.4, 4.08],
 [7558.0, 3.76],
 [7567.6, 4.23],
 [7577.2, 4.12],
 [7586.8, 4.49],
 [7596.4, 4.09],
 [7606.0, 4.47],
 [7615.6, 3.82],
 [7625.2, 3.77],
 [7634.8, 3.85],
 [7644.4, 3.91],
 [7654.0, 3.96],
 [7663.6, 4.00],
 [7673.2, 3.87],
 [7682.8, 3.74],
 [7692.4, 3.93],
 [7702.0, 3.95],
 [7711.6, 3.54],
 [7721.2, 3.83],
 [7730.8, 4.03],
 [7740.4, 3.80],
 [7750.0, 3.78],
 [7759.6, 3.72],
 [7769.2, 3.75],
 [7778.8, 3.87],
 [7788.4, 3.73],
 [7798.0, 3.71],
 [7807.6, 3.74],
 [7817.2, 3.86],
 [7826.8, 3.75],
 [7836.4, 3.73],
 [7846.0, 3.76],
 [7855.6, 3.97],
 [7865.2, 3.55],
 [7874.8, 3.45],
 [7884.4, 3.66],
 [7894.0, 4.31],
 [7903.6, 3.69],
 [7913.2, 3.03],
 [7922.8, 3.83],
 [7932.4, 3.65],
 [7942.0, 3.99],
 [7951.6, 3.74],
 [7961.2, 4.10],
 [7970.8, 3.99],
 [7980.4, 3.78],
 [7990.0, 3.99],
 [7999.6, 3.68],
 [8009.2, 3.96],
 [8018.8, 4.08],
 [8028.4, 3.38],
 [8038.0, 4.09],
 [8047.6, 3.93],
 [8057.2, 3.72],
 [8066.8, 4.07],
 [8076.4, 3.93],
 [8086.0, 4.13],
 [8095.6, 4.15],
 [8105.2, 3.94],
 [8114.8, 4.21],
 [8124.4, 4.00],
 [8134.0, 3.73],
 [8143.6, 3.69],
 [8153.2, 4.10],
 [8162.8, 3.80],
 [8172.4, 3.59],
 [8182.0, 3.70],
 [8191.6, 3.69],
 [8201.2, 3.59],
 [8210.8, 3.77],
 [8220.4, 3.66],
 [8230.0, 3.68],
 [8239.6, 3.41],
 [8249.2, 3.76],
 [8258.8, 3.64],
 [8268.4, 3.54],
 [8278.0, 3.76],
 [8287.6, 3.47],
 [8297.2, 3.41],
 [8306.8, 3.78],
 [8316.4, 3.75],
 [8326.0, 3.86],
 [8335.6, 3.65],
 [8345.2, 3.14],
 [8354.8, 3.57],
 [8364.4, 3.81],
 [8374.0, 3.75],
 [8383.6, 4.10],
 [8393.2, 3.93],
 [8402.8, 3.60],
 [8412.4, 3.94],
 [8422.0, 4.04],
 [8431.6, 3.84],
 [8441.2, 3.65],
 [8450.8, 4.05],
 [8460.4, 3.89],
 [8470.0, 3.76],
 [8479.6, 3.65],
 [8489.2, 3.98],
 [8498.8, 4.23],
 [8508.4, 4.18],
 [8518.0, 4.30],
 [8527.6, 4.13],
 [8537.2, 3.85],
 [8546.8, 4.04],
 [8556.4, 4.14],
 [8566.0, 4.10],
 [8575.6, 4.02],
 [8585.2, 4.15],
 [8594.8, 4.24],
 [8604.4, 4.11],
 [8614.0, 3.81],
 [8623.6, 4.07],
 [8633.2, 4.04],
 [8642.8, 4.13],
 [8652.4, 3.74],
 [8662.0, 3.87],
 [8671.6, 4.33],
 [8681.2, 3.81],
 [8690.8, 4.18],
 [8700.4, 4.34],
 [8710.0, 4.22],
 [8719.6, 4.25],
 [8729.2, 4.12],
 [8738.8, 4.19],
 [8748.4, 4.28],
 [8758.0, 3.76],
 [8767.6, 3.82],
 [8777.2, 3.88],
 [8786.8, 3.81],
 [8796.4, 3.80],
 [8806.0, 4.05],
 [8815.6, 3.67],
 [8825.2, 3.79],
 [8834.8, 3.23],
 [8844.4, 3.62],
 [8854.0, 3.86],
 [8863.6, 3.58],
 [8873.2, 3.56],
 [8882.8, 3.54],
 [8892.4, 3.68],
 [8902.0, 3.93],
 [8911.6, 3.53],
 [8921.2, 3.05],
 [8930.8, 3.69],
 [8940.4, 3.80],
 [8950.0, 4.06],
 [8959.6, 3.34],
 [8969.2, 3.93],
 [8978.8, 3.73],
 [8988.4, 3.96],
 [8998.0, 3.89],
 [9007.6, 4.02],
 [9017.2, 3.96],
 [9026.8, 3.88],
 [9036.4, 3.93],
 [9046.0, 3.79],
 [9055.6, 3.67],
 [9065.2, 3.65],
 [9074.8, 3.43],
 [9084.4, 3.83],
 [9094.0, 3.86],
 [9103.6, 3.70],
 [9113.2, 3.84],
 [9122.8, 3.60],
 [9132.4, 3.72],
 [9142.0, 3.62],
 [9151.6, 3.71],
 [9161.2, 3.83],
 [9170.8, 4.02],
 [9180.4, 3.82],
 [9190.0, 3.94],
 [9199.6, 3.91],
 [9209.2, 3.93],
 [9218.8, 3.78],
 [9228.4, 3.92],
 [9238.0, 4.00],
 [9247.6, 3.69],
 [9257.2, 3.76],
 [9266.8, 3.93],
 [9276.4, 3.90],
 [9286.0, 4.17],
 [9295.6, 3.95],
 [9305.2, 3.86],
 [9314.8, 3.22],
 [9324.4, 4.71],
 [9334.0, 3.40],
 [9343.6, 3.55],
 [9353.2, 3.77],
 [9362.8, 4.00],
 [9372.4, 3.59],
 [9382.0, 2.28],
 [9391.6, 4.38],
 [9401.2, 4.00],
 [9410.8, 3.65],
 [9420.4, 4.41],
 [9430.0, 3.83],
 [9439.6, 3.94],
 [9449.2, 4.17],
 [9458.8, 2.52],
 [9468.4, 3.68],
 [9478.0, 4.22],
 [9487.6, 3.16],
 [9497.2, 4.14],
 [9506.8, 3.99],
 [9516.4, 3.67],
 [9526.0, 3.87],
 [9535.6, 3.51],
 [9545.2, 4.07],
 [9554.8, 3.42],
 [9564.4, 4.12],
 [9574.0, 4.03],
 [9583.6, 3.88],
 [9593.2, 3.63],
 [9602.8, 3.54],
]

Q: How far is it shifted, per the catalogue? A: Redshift 0.152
